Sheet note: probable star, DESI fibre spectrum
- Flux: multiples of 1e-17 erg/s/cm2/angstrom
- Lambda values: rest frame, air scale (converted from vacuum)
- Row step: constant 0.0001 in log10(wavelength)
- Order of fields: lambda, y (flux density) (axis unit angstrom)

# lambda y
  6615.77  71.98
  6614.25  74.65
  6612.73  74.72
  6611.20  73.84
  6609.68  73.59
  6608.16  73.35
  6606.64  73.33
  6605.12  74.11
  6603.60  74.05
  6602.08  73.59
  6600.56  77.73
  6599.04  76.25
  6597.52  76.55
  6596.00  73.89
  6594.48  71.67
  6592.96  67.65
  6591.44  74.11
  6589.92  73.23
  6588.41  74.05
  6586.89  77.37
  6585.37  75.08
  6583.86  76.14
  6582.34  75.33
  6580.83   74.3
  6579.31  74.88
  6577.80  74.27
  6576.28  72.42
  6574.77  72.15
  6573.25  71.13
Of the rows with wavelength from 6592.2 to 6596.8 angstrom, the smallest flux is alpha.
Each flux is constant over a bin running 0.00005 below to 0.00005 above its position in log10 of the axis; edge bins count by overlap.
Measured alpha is 67.65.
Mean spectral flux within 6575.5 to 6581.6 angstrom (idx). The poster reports 74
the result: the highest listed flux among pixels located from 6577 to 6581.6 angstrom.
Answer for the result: 74.88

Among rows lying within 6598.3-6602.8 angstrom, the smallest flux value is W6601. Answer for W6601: 73.59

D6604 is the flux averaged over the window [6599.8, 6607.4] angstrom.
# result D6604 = 74.6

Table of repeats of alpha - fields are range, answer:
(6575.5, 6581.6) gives 72.42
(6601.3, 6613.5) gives 73.33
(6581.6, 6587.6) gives 75.08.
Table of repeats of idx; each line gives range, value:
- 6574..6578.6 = 72.9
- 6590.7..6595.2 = 71.1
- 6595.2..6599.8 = 75.5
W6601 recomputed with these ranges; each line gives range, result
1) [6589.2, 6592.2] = 73.23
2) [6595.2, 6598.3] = 73.89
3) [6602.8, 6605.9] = 74.05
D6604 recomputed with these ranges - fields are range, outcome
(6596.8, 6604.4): 75.6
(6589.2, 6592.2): 73.6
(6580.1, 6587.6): 75.7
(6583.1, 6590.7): 75.2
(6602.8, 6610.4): 73.7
